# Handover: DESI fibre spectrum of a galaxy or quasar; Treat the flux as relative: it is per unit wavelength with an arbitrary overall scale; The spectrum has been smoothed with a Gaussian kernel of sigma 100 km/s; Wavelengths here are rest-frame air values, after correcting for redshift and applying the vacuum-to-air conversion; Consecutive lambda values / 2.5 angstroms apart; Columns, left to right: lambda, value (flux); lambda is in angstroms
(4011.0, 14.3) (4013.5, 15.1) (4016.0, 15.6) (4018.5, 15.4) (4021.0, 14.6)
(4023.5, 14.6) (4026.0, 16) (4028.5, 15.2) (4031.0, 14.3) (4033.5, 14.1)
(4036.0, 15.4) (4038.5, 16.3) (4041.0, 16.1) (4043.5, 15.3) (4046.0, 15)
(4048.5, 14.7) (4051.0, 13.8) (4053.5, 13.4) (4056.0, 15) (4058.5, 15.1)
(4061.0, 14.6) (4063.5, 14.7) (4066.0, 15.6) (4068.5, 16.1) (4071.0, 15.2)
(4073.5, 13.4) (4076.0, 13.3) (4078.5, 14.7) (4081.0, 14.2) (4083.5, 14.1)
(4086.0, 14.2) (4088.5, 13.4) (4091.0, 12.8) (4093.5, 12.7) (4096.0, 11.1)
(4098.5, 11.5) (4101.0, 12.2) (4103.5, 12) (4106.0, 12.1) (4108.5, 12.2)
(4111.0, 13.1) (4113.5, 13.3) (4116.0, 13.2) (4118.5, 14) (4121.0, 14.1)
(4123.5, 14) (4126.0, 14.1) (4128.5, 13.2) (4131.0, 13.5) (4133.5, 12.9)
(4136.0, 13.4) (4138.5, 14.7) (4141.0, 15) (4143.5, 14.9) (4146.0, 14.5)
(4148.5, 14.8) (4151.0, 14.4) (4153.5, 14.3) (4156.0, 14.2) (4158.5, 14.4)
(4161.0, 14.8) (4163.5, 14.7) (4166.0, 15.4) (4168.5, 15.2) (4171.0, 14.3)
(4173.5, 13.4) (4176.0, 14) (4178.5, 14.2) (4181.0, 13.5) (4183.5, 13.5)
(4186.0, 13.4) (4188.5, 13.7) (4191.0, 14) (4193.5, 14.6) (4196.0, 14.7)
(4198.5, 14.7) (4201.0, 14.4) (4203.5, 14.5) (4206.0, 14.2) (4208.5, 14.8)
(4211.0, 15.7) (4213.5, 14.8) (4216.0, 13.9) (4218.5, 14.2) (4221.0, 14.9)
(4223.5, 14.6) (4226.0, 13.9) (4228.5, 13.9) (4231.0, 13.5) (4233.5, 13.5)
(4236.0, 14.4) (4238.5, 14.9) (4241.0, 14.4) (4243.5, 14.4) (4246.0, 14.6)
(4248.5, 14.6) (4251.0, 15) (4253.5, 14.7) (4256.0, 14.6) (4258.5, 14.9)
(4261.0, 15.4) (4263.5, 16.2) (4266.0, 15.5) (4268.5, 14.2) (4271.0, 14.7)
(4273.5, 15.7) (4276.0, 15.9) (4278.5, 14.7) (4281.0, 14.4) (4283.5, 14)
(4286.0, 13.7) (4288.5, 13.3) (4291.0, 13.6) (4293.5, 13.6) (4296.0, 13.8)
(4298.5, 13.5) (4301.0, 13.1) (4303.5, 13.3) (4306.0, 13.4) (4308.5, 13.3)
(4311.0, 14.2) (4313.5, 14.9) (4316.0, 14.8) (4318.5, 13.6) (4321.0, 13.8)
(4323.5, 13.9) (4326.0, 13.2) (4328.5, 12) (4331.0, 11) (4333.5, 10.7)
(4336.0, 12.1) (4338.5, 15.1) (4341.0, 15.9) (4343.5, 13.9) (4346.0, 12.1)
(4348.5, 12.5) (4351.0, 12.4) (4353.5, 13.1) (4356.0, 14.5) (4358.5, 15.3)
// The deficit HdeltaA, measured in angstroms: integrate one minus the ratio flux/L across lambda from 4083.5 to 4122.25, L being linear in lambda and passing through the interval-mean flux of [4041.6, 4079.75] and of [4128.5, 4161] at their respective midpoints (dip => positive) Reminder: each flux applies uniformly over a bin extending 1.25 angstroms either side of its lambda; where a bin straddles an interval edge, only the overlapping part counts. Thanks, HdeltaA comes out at 4.3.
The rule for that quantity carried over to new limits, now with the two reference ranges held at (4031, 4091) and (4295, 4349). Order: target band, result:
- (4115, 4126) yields 0.4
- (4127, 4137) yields 0.7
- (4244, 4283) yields -3.8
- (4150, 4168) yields -0.6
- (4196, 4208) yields -0.5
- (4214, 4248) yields -1.1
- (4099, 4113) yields 2.0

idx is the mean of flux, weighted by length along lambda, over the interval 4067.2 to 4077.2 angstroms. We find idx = 14.5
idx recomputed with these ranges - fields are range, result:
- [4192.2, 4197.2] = 14.6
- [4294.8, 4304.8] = 13.4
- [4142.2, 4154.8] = 14.6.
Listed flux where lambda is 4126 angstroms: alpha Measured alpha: 14.1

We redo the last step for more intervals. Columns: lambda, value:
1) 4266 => 15.5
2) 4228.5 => 13.9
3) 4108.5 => 12.2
